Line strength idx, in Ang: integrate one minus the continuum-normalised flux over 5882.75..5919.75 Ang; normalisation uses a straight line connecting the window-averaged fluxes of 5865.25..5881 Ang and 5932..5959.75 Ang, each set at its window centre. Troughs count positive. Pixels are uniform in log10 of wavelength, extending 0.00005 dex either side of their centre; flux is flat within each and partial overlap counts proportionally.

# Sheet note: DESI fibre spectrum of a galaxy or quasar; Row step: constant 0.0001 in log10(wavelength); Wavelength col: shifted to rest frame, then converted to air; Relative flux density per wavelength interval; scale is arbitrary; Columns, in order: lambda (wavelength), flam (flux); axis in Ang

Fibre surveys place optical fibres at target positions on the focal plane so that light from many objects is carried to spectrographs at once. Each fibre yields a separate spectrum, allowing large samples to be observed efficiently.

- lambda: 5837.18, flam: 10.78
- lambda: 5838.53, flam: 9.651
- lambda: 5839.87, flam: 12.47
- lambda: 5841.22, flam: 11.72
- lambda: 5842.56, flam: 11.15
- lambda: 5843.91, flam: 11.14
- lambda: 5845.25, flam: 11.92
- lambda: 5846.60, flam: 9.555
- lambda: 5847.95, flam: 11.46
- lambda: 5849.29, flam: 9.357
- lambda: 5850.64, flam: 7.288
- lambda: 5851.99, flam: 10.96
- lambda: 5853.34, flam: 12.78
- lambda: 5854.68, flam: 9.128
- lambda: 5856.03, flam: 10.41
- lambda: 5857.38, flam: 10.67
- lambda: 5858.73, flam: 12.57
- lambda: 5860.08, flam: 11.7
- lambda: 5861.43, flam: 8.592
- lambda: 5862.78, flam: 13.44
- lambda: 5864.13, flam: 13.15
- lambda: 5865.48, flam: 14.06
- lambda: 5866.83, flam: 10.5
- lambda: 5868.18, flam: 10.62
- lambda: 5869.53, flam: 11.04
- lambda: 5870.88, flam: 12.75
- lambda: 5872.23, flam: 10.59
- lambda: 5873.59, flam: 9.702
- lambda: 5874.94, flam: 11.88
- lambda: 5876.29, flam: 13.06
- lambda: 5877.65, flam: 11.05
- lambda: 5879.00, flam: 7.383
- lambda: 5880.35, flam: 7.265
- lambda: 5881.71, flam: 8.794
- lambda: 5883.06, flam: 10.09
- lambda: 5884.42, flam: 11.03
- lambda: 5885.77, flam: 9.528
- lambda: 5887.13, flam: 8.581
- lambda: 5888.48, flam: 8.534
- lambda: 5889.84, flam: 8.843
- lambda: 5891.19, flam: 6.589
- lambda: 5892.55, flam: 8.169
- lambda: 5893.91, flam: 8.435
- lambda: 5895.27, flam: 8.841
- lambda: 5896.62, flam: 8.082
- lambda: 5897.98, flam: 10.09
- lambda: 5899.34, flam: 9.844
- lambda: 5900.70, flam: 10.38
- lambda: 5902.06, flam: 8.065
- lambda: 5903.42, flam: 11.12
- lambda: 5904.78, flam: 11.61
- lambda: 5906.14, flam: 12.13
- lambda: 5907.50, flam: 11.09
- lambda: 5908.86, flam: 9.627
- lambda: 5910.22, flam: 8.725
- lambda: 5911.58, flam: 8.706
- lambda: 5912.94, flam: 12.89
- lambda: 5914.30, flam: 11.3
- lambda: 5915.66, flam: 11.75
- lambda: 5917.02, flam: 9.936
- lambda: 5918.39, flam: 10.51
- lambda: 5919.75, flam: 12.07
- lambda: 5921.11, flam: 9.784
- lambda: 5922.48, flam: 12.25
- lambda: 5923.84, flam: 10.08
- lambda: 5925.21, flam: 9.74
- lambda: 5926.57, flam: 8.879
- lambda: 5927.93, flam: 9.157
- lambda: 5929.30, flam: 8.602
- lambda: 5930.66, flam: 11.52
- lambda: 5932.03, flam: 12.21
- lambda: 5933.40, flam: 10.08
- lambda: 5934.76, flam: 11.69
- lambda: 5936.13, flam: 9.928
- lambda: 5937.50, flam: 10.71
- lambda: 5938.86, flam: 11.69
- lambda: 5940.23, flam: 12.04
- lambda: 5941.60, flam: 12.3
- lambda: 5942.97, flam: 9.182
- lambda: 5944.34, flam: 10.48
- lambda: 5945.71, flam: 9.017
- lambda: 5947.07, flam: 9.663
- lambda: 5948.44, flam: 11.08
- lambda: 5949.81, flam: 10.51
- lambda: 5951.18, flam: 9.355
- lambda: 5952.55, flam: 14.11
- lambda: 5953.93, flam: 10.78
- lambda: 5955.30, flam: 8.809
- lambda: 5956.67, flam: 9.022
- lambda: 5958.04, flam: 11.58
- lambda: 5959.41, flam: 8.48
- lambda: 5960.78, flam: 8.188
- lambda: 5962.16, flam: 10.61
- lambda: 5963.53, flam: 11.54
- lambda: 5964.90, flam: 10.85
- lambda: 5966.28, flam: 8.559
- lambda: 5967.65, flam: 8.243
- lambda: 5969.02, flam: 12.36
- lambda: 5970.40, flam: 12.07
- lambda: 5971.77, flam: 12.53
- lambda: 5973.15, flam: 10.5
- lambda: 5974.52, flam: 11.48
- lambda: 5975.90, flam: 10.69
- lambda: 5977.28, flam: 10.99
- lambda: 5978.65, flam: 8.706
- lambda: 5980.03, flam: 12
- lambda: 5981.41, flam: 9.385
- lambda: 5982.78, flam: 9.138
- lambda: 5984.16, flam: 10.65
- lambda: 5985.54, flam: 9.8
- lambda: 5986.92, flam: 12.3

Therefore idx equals 2.93 Ang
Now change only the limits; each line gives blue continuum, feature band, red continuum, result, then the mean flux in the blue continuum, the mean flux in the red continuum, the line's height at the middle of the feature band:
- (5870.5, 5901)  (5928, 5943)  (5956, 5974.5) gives -1.3 Ang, 9.5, 10.4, 10.1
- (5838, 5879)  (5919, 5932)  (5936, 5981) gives 0.5 Ang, 11.1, 10.5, 10.7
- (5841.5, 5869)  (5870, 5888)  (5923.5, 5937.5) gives 1.1 Ang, 11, 10.2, 10.8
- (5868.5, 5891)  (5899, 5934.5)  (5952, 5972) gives -1.1 Ang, 9.94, 10.4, 10.2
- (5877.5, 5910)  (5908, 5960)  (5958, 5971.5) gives -3.3 Ang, 9.35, 10.3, 9.86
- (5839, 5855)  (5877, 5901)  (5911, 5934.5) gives 3.9 Ang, 10.8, 10.6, 10.7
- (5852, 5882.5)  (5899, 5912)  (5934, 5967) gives 0.7 Ang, 11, 10.4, 10.7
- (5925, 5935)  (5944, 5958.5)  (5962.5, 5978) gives 0.3 Ang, 10.2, 10.9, 10.6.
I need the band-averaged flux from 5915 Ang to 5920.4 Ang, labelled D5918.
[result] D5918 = 11.1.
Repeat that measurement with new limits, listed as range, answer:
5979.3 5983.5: 10.2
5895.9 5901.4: 9.59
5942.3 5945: 9.82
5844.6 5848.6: 10.9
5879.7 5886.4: 9.35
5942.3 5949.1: 9.89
